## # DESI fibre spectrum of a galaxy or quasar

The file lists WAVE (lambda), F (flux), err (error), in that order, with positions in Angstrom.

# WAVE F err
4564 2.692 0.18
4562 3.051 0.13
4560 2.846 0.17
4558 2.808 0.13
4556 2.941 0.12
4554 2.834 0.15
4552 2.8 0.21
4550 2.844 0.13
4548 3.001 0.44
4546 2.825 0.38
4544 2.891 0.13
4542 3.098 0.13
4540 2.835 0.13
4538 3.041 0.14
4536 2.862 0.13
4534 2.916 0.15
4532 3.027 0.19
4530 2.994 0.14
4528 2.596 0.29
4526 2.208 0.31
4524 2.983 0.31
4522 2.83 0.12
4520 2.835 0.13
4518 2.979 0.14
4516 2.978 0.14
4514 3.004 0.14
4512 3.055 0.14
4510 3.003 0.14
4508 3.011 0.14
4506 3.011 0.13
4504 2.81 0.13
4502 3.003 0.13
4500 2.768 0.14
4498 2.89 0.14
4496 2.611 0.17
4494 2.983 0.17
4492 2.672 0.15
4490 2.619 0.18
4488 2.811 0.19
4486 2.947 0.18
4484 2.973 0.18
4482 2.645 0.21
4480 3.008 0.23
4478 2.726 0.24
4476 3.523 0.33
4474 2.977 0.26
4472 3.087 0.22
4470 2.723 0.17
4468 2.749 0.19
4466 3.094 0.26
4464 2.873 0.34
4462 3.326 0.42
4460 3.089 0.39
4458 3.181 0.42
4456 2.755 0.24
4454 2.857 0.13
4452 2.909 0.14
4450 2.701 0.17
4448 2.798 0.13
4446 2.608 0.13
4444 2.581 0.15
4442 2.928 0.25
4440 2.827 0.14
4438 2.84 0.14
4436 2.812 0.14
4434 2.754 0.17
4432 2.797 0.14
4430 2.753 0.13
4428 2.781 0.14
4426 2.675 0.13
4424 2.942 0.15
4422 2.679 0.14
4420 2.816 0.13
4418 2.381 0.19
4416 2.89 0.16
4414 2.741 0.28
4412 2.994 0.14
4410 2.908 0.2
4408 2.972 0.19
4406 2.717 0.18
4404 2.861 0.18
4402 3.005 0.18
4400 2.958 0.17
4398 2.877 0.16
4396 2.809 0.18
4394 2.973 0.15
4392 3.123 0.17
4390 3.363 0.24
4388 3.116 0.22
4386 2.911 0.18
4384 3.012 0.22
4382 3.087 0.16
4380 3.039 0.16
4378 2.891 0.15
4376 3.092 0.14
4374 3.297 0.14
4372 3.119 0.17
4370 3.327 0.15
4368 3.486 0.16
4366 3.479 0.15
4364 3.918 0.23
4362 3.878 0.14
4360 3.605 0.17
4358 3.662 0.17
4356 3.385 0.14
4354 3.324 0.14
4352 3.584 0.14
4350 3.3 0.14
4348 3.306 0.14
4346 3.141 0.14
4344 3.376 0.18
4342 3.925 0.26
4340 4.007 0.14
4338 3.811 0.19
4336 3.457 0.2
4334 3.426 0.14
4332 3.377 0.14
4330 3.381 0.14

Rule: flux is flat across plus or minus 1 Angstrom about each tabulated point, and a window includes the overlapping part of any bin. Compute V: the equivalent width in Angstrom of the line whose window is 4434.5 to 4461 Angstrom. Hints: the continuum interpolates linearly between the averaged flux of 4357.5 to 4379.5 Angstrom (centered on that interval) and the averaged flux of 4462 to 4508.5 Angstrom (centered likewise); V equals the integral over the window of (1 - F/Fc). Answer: 2.0 Angstrom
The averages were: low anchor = 3.42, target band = 2.84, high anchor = 2.9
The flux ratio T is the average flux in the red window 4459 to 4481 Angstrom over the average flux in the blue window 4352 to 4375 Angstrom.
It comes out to 0.86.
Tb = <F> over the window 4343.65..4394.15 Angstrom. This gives 3.3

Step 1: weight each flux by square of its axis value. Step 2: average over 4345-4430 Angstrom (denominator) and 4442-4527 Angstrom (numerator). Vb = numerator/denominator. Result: 0.97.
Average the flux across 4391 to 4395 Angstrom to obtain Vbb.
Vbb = 3.05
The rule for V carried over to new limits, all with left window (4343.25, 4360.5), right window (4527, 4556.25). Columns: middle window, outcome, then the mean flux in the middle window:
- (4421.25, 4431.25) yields 1.36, 2.77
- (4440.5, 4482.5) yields 2.67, 2.91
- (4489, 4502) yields 1.06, 2.78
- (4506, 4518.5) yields -0.12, 3.01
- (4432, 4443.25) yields 1.25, 2.82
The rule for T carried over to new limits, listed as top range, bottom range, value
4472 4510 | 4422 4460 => 1.03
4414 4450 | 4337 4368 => 0.77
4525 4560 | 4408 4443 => 1.02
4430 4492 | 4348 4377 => 0.83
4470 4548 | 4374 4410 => 0.97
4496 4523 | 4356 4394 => 0.89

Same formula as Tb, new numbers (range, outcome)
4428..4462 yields 2.84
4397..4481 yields 2.87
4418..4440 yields 2.77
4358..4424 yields 3.08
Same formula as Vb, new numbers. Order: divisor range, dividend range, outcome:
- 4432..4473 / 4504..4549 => 1.05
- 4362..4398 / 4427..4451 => 0.89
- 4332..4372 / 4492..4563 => 0.88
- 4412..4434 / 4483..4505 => 1.06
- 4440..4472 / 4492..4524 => 1.03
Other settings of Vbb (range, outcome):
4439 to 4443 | 2.88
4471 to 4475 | 3.03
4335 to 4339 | 3.63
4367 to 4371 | 3.41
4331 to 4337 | 3.42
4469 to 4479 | 3.01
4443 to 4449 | 2.66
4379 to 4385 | 3.05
